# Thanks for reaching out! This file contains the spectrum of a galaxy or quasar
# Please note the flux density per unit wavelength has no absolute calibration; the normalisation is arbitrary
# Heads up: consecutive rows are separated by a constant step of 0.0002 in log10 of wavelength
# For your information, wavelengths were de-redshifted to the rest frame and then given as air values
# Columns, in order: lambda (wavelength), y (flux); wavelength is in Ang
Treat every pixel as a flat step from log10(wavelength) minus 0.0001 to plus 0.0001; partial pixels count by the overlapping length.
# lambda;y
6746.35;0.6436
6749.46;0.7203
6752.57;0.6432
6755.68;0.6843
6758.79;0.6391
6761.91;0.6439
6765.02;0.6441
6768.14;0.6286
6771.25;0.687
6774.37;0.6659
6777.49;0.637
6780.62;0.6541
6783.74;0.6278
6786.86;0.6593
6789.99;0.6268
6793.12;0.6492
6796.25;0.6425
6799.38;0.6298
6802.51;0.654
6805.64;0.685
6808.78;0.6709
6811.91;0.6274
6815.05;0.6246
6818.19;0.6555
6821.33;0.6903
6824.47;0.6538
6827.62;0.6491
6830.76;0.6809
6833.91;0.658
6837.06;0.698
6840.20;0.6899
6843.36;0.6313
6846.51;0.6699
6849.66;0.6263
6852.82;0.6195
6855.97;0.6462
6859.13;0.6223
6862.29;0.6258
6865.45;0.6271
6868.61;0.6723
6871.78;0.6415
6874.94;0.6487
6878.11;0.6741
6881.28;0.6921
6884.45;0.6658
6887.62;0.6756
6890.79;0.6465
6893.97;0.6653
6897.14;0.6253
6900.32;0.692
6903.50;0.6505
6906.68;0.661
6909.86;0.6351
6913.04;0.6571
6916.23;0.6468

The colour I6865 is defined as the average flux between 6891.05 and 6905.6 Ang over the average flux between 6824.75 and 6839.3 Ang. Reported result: 1.0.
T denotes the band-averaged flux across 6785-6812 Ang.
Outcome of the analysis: 0.651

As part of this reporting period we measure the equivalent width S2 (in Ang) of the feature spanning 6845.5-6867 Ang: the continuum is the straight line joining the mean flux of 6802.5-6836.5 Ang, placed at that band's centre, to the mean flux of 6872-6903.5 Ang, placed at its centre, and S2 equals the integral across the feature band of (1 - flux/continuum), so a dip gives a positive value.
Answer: 0.9 Ang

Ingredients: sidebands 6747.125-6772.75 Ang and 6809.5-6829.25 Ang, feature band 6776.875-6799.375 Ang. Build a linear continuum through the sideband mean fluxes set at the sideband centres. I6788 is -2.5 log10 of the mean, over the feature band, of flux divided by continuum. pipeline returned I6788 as 0.02 mag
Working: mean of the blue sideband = 0.661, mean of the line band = 0.642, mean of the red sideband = 0.651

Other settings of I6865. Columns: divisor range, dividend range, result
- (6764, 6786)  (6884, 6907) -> 1.02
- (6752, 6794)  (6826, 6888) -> 1.01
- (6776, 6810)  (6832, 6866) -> 1.00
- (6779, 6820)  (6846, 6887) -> 1.00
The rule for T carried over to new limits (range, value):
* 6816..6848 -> 0.667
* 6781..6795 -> 0.642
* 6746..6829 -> 0.653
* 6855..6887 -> 0.652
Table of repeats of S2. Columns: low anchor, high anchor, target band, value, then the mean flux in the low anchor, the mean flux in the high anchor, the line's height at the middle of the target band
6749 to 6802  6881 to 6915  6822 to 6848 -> -0.50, 0.651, 0.659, 0.655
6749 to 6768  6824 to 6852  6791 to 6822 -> 0.37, 0.656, 0.661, 0.659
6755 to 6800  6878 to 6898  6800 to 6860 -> 0.00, 0.648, 0.664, 0.655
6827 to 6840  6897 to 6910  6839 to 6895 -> 1.26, 0.676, 0.658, 0.667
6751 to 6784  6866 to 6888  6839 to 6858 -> 0.45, 0.651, 0.665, 0.661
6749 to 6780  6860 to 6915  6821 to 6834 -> -0.18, 0.657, 0.656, 0.656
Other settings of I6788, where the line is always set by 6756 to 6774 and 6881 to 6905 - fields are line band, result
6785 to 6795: 0.02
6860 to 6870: 0.03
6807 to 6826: 0.00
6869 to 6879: 0.01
